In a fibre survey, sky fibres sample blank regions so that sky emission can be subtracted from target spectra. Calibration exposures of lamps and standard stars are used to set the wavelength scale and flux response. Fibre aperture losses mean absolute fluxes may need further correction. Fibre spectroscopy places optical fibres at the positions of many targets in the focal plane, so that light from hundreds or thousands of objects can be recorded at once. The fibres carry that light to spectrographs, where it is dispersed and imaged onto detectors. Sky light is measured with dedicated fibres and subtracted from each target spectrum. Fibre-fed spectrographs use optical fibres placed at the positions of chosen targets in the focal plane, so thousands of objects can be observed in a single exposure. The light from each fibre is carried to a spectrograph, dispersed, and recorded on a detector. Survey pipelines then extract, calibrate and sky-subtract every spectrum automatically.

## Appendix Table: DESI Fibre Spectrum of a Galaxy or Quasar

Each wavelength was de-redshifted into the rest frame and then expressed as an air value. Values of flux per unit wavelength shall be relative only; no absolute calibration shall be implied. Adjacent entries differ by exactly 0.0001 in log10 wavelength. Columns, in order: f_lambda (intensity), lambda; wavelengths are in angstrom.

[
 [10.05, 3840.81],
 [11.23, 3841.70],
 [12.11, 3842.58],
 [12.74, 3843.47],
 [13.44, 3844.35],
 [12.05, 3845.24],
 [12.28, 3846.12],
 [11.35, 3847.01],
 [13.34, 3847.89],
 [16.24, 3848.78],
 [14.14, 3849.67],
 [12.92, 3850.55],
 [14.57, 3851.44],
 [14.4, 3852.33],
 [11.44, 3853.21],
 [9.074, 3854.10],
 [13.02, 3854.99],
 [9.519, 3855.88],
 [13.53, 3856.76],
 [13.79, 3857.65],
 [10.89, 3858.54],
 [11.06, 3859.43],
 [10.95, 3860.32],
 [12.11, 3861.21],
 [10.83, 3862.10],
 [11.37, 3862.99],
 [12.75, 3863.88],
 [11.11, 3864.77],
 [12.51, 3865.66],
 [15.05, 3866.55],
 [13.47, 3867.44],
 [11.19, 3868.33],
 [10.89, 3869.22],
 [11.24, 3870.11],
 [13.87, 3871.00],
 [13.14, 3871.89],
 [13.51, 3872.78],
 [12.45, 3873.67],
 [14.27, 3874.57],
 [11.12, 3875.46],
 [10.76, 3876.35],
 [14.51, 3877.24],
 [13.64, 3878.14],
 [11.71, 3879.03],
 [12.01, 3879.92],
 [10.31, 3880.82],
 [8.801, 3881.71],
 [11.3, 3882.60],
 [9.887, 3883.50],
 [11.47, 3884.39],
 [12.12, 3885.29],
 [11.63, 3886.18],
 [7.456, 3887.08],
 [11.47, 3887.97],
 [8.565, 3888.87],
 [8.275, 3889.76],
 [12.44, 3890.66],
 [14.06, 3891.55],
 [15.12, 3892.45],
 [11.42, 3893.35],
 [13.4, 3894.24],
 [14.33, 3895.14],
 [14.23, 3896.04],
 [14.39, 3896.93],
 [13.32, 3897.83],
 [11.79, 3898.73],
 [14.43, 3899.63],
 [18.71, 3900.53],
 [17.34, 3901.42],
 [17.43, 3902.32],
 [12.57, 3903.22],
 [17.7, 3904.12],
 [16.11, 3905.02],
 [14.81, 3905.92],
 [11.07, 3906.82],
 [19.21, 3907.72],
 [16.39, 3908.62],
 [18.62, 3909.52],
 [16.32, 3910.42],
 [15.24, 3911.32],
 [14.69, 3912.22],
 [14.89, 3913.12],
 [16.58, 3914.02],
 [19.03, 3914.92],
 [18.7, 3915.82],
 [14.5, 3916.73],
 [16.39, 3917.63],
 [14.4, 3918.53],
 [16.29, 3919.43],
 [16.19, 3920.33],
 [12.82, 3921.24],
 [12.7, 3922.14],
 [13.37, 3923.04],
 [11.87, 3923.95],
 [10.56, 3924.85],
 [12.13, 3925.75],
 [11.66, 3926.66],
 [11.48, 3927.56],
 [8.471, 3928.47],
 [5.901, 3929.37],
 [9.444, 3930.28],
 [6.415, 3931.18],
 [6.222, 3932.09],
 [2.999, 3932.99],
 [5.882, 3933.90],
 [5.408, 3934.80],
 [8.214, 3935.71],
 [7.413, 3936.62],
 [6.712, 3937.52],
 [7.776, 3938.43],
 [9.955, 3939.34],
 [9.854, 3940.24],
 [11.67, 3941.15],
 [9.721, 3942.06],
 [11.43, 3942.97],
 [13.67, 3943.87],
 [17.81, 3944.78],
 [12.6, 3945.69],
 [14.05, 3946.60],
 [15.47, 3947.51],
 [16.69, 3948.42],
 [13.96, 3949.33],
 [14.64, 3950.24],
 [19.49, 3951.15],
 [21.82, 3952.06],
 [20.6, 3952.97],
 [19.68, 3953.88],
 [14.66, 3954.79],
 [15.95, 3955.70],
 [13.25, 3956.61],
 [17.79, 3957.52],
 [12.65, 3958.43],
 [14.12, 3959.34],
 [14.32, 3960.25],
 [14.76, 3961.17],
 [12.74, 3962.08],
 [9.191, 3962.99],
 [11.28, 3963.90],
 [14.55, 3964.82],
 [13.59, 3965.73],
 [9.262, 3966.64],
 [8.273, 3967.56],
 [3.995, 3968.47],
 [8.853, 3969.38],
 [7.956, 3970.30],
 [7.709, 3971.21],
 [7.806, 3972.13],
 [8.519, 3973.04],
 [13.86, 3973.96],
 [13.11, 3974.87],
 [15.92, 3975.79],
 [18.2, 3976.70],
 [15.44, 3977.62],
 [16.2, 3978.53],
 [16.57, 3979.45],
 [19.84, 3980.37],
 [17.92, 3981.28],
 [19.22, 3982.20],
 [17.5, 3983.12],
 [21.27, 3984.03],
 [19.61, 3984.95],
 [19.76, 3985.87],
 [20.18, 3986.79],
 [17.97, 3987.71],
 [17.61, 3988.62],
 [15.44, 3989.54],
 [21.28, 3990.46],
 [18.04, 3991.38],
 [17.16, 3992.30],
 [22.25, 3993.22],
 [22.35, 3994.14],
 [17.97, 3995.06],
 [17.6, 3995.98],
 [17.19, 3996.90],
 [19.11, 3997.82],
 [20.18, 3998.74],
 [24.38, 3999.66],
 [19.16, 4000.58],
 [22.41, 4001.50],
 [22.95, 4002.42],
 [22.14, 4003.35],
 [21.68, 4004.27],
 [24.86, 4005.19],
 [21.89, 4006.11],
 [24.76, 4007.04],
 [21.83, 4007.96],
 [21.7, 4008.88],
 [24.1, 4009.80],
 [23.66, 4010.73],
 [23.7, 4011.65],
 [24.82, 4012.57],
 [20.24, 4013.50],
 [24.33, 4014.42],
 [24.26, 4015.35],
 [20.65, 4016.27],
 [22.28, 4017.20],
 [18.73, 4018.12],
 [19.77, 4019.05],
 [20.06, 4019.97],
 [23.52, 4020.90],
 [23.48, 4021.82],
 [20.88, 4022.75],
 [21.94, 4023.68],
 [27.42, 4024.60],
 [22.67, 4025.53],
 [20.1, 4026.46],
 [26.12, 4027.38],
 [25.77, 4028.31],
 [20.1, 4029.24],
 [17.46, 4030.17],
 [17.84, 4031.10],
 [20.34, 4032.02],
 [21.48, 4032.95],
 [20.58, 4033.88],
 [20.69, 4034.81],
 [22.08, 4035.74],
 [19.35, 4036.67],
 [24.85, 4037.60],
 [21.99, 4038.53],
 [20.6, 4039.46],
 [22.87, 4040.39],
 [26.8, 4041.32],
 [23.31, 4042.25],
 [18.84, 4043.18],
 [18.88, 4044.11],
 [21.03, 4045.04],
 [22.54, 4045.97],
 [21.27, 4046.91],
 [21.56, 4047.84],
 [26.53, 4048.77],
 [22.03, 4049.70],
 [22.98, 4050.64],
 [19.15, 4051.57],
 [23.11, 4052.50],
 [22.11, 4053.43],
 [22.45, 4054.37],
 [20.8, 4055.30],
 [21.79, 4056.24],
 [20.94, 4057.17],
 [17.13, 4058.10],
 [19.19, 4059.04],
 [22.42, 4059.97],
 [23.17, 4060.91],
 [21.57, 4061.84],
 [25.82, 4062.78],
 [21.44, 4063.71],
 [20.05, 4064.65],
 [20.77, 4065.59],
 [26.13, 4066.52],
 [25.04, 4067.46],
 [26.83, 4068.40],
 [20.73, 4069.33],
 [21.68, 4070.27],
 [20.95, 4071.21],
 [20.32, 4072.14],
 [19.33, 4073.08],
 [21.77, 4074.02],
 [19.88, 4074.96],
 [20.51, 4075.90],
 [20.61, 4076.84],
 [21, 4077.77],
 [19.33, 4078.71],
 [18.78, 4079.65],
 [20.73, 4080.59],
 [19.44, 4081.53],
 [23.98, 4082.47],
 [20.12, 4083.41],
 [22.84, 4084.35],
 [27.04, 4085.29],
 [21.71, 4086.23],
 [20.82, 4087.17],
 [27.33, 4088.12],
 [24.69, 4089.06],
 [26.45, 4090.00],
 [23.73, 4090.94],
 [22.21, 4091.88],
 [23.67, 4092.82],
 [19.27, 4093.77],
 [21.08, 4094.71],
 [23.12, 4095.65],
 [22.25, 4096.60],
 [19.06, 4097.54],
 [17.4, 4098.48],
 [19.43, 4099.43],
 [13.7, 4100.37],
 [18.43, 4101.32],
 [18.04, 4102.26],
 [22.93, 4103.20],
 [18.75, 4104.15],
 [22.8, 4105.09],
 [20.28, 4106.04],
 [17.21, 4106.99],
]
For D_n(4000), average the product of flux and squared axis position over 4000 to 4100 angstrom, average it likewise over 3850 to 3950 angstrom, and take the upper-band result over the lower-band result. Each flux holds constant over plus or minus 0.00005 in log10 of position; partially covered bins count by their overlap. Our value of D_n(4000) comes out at 1.9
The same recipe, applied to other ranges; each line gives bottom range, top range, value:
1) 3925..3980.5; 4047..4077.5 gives 1.91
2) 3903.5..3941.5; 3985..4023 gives 1.80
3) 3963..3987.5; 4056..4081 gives 1.59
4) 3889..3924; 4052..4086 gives 1.58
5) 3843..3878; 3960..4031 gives 1.59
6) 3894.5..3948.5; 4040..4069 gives 1.84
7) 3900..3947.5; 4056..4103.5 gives 1.83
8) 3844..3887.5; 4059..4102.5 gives 1.99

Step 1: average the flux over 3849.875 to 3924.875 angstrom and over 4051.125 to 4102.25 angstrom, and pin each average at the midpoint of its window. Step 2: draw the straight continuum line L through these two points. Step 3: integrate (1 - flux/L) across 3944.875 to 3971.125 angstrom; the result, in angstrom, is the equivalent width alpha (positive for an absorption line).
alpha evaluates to 4.1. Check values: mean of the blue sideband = 13.3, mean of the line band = 13.8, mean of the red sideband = 21.5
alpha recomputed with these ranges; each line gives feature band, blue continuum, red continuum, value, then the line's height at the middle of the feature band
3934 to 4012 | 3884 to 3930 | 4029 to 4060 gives 7.4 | 17.4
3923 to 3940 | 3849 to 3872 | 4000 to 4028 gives 8.6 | 17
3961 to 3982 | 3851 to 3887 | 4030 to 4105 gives 5.6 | 16.9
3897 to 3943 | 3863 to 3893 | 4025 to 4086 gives 4.5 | 14.2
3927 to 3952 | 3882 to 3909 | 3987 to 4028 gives 9.0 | 16.6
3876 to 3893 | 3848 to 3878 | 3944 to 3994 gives 2.2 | 13.1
